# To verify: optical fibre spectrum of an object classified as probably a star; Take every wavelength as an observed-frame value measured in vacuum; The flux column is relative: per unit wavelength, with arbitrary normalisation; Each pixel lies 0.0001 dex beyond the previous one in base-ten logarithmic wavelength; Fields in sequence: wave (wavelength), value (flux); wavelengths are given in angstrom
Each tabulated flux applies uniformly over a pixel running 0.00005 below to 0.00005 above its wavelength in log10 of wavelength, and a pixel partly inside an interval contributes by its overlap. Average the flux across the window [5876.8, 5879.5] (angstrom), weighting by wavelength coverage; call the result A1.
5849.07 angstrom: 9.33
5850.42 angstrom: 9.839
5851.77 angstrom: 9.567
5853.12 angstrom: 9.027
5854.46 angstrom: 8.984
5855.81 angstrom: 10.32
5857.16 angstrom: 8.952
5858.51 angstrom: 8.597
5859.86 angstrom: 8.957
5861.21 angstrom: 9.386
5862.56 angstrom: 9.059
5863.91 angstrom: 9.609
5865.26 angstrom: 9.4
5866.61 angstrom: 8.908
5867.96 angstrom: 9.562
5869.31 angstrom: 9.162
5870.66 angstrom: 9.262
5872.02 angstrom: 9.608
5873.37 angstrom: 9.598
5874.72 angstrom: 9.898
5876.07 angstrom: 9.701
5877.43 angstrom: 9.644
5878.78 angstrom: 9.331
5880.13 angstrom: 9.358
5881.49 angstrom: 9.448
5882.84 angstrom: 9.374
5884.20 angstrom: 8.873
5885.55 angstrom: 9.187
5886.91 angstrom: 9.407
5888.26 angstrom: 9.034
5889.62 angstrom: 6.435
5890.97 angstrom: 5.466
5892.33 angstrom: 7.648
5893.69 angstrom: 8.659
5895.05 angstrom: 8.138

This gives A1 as 9.51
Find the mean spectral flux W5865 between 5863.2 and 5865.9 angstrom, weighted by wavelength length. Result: 9.5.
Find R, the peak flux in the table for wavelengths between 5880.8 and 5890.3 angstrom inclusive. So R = 9.448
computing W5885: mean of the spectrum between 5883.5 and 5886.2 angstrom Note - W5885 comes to 9.03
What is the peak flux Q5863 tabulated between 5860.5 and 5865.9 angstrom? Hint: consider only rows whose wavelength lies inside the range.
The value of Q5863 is 9.609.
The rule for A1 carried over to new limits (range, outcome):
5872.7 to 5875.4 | 9.77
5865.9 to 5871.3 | 9.23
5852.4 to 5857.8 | 9.33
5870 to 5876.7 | 9.61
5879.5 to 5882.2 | 9.4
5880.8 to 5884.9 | 9.23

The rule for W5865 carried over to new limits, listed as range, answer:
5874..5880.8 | 9.59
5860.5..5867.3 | 9.27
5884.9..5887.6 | 9.3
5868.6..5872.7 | 9.34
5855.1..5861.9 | 9.23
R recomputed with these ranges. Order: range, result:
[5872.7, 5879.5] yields 9.898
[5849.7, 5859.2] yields 10.32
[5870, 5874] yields 9.608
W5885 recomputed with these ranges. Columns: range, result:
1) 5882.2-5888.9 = 9.18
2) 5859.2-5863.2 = 9.13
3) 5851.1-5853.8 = 9.31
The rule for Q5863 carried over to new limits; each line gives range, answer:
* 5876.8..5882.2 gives 9.644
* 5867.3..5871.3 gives 9.562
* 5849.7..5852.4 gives 9.839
